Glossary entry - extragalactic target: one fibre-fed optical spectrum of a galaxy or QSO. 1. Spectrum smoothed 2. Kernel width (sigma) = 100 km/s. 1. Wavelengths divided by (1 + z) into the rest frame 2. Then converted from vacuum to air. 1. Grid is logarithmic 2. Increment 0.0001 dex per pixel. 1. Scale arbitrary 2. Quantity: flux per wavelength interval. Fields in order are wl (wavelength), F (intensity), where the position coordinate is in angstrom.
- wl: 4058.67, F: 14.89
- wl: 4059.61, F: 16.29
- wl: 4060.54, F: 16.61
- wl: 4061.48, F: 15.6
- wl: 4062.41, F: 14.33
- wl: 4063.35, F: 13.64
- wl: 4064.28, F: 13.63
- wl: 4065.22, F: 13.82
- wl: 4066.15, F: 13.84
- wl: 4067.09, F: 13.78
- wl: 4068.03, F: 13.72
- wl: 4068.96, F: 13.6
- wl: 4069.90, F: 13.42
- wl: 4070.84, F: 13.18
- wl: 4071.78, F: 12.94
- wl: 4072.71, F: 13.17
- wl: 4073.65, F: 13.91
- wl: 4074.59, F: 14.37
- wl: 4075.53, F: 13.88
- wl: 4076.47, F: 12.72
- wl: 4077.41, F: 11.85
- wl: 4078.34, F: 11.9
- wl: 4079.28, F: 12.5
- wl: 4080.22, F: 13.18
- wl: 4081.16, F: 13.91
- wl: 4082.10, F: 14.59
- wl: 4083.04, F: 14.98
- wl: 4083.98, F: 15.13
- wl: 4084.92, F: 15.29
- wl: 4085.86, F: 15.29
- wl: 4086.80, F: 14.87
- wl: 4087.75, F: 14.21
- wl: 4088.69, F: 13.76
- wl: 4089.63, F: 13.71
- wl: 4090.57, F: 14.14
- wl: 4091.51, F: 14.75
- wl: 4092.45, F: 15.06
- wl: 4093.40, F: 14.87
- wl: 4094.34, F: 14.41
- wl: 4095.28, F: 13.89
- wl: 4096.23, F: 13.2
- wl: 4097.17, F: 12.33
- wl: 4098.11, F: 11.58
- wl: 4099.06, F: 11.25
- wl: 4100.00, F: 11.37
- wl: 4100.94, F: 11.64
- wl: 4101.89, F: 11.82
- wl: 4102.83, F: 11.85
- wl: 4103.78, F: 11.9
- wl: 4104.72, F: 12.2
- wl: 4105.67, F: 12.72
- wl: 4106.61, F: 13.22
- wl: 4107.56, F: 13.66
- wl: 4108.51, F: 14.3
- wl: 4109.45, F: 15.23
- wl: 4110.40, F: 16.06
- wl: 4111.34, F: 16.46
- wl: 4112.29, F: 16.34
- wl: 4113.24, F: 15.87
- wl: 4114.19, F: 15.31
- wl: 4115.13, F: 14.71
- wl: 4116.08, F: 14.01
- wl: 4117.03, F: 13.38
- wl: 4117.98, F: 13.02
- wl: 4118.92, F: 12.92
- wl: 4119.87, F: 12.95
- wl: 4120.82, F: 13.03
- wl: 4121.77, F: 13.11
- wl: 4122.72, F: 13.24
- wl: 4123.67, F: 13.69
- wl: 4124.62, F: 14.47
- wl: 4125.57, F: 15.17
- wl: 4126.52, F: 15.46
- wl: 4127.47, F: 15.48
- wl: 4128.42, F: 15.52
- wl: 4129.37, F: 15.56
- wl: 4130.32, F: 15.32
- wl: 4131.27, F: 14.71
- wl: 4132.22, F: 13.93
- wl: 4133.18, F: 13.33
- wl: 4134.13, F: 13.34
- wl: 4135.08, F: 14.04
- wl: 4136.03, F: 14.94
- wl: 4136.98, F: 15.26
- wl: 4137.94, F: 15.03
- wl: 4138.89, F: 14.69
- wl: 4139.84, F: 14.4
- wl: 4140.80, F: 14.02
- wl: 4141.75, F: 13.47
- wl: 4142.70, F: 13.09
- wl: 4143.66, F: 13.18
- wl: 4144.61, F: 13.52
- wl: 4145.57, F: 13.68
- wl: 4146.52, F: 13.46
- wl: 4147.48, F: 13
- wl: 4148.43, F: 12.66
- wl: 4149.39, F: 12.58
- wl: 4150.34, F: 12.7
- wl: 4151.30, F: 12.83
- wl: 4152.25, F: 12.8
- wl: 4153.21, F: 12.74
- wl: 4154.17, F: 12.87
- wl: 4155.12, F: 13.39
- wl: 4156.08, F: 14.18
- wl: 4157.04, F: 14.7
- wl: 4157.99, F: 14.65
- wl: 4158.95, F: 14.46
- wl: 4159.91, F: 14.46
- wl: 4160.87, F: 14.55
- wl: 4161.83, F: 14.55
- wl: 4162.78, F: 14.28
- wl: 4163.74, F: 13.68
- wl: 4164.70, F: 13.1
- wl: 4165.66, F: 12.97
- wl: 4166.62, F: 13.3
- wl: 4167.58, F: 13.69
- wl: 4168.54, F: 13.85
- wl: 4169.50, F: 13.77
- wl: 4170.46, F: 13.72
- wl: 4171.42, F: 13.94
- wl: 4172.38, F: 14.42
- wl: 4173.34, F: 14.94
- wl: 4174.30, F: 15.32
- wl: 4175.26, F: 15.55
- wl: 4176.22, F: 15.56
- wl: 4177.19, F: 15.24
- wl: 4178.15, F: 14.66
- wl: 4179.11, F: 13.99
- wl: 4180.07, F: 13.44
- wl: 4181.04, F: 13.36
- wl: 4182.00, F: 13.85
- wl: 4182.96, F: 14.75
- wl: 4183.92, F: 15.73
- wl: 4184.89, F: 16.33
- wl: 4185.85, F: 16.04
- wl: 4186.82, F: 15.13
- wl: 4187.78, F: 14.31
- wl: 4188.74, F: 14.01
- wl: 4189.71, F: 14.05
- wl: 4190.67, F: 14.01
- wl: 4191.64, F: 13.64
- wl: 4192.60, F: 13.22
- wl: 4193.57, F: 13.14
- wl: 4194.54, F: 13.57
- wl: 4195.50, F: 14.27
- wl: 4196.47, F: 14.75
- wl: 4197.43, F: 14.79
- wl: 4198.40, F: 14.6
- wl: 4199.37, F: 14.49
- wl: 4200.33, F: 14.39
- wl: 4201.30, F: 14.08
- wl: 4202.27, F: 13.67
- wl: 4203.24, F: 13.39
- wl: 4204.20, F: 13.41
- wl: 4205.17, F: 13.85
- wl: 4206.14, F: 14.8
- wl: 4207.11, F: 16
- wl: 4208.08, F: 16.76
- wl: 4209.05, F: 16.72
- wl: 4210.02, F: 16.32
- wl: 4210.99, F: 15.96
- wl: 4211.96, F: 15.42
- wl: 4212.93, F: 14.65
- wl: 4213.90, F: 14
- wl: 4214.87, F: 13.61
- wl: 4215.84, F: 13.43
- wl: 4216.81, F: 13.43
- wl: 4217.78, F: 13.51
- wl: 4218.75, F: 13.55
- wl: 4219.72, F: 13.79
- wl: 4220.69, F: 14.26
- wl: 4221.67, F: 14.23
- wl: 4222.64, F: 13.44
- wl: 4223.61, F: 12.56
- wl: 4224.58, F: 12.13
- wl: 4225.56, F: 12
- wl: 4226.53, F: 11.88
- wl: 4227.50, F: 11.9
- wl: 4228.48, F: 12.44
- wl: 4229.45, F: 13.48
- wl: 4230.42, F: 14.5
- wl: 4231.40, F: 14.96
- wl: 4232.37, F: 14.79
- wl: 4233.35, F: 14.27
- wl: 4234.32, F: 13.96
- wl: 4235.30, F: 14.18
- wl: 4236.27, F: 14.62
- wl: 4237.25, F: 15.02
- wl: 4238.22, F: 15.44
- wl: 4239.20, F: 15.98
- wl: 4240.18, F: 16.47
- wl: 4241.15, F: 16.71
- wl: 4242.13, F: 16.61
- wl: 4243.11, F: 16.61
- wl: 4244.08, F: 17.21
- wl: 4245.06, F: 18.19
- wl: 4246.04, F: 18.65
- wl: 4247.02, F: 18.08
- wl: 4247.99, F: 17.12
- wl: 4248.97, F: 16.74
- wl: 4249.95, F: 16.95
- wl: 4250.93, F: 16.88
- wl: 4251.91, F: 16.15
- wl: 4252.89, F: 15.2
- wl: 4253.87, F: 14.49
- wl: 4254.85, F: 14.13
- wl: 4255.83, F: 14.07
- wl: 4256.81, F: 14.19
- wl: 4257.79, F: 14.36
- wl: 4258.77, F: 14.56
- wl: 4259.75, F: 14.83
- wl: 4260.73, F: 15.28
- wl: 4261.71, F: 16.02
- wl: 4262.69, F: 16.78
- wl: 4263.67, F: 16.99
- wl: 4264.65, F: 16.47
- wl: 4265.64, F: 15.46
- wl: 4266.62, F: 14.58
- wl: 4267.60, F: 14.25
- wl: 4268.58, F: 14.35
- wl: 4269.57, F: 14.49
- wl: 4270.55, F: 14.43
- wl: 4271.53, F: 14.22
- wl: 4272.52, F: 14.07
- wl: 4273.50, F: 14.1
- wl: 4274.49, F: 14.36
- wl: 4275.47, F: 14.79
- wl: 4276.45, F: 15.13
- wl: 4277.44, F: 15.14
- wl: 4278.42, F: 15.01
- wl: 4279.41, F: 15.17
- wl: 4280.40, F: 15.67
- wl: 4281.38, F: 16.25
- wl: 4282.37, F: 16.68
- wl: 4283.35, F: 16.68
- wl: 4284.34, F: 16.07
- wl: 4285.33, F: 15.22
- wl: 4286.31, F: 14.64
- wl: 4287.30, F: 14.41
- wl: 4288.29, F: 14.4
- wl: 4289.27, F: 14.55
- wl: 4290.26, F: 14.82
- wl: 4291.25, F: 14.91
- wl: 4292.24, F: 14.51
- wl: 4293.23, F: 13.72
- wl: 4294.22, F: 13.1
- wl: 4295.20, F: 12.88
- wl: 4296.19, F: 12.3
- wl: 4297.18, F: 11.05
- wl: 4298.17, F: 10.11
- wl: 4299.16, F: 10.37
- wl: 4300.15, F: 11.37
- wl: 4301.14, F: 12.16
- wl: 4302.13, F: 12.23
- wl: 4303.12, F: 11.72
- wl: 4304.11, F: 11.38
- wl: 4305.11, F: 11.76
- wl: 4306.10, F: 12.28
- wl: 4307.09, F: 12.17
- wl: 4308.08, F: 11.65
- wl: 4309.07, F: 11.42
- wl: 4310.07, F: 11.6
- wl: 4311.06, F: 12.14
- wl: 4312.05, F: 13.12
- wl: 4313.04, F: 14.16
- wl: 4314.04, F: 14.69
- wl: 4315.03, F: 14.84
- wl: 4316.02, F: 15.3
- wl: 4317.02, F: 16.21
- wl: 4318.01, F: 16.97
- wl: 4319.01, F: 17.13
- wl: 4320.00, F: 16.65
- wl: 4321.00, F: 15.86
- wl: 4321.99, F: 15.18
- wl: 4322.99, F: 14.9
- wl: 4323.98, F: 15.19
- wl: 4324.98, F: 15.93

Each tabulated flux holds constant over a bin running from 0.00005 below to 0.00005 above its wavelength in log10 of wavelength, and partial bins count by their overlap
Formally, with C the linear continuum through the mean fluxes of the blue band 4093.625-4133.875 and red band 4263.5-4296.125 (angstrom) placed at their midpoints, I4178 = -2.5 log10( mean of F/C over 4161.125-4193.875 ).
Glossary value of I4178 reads -0.007 mag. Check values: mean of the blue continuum 13.8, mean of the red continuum 14.8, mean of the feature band 14.3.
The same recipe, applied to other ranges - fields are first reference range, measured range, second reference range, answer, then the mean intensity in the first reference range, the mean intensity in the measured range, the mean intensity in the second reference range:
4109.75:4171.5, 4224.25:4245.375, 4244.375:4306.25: -0.017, 14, 14.7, 14.6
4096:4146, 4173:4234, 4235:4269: 0.062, 13.9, 14.3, 15.8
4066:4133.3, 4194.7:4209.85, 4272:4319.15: -0.065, 13.8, 14.7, 13.8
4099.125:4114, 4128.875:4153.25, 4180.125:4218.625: 0.010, 13.6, 13.8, 14.5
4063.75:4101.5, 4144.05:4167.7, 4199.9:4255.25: 0.053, 13.6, 13.5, 14.9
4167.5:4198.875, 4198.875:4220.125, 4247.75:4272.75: 0.014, 14.4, 14.5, 15.3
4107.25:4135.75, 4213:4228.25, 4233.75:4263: 0.176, 14.5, 13.2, 15.8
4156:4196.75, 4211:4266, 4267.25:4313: -0.077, 14.3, 15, 13.6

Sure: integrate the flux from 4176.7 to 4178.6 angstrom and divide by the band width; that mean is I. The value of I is 14.9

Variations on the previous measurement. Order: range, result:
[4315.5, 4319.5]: 16.4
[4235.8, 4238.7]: 15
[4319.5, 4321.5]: 16.3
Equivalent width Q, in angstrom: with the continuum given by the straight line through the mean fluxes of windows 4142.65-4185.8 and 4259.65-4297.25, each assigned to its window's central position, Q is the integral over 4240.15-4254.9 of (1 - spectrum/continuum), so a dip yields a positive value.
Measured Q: -2.1 angstrom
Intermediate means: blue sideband 14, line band 16.7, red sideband 14.9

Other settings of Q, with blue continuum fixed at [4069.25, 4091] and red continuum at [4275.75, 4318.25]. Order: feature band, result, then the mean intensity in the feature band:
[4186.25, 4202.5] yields -0.5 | 14.1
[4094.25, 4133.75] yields -0.1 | 13.8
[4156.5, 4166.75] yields -0.3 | 14.1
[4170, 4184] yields -0.8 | 14.5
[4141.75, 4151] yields 0.4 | 13.1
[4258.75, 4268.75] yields -1.3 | 15.5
